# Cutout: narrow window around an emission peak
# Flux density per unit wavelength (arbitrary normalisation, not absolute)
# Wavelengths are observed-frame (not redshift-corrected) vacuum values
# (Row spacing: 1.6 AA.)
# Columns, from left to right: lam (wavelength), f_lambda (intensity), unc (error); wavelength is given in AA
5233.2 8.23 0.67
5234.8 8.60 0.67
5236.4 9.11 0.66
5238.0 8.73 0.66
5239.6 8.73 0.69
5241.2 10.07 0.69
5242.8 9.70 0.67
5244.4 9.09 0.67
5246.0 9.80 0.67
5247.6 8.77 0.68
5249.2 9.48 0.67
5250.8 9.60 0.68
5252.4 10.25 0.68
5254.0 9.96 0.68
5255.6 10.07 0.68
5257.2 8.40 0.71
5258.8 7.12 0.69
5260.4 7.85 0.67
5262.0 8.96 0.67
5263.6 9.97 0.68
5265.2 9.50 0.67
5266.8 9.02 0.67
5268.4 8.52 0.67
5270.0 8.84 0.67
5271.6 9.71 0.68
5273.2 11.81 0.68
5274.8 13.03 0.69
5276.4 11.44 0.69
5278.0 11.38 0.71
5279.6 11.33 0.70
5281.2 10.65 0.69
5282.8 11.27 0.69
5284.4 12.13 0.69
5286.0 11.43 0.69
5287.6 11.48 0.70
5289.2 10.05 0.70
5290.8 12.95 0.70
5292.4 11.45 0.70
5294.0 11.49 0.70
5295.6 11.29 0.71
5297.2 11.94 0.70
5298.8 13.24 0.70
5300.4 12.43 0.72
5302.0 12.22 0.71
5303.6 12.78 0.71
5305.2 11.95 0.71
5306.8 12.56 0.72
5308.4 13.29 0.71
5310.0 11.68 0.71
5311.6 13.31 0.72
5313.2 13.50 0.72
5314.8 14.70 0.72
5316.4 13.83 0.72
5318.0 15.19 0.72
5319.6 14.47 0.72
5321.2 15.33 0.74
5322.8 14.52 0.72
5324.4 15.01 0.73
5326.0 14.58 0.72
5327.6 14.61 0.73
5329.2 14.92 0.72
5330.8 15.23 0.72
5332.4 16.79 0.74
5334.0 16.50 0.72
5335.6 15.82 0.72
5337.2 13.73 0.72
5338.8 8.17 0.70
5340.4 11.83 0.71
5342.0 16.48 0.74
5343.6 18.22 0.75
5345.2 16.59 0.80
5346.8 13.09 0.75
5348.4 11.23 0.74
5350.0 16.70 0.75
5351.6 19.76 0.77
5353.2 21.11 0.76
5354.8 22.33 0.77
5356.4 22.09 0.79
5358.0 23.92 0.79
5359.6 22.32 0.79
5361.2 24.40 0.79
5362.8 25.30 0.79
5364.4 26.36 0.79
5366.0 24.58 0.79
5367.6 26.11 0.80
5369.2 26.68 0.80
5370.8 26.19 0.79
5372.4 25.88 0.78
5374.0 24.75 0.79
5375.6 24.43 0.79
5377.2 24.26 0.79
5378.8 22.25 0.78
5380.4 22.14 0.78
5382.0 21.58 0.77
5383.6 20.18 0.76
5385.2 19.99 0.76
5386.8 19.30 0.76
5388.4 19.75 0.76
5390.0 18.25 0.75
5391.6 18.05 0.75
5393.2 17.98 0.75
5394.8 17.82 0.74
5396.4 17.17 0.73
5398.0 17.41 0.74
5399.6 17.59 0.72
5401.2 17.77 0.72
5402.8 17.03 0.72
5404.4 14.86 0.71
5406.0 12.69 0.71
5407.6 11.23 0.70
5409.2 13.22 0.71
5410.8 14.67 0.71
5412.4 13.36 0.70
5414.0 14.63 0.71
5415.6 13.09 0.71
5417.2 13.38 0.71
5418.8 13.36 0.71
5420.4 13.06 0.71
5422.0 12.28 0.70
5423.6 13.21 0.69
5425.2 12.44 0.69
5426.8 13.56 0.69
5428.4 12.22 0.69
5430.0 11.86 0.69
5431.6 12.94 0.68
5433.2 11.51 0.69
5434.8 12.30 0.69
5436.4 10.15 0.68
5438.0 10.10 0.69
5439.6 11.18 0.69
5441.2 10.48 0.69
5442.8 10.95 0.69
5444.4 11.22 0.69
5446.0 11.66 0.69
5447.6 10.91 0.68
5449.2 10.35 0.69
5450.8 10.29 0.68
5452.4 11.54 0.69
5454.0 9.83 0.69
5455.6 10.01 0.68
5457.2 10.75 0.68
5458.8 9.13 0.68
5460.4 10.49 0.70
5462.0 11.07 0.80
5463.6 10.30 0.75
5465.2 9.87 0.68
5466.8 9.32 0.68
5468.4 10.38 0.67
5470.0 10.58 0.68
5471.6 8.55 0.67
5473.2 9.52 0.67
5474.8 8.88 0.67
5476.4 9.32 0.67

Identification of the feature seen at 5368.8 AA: C IV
